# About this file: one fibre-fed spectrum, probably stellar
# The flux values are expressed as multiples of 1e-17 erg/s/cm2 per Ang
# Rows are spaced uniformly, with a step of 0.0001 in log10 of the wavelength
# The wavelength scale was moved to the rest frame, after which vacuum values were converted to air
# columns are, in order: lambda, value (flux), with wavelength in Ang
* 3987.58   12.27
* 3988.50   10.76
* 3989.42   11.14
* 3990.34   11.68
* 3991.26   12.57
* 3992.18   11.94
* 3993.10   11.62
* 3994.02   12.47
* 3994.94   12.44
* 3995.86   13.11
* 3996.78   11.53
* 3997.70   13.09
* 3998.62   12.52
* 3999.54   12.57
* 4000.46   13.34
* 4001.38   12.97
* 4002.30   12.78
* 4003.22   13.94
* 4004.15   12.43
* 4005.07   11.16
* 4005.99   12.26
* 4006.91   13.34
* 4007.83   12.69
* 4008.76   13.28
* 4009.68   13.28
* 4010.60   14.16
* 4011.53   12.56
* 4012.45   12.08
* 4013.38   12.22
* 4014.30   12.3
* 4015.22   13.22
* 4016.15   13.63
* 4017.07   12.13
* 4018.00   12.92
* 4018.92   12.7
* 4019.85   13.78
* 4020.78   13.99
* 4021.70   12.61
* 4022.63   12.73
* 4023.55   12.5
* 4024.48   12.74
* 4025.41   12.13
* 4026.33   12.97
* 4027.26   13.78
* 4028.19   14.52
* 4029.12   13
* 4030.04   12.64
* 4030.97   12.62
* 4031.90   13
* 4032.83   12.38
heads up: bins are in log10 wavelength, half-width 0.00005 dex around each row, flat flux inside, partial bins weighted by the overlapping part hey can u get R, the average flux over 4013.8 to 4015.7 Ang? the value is 12.8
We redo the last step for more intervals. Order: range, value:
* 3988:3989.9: 11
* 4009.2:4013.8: 12.9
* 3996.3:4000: 12.4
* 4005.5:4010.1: 13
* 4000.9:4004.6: 13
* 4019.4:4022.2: 13.4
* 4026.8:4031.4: 13.3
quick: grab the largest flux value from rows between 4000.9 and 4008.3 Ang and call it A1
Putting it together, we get 13.94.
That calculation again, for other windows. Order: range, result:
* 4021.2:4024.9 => 12.74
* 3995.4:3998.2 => 13.11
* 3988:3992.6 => 12.57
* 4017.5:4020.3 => 13.78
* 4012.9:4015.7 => 13.22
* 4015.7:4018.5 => 13.63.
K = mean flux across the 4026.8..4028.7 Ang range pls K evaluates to 14.1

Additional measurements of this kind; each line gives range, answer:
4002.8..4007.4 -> 12.6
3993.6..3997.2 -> 12.4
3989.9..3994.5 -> 12.1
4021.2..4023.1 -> 12.8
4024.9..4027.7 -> 13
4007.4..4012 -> 13.2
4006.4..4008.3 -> 13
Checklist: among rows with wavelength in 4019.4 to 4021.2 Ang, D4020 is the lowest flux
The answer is 13.78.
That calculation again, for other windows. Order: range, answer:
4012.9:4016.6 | 12.22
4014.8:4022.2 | 12.13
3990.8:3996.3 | 11.62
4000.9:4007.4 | 11.16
